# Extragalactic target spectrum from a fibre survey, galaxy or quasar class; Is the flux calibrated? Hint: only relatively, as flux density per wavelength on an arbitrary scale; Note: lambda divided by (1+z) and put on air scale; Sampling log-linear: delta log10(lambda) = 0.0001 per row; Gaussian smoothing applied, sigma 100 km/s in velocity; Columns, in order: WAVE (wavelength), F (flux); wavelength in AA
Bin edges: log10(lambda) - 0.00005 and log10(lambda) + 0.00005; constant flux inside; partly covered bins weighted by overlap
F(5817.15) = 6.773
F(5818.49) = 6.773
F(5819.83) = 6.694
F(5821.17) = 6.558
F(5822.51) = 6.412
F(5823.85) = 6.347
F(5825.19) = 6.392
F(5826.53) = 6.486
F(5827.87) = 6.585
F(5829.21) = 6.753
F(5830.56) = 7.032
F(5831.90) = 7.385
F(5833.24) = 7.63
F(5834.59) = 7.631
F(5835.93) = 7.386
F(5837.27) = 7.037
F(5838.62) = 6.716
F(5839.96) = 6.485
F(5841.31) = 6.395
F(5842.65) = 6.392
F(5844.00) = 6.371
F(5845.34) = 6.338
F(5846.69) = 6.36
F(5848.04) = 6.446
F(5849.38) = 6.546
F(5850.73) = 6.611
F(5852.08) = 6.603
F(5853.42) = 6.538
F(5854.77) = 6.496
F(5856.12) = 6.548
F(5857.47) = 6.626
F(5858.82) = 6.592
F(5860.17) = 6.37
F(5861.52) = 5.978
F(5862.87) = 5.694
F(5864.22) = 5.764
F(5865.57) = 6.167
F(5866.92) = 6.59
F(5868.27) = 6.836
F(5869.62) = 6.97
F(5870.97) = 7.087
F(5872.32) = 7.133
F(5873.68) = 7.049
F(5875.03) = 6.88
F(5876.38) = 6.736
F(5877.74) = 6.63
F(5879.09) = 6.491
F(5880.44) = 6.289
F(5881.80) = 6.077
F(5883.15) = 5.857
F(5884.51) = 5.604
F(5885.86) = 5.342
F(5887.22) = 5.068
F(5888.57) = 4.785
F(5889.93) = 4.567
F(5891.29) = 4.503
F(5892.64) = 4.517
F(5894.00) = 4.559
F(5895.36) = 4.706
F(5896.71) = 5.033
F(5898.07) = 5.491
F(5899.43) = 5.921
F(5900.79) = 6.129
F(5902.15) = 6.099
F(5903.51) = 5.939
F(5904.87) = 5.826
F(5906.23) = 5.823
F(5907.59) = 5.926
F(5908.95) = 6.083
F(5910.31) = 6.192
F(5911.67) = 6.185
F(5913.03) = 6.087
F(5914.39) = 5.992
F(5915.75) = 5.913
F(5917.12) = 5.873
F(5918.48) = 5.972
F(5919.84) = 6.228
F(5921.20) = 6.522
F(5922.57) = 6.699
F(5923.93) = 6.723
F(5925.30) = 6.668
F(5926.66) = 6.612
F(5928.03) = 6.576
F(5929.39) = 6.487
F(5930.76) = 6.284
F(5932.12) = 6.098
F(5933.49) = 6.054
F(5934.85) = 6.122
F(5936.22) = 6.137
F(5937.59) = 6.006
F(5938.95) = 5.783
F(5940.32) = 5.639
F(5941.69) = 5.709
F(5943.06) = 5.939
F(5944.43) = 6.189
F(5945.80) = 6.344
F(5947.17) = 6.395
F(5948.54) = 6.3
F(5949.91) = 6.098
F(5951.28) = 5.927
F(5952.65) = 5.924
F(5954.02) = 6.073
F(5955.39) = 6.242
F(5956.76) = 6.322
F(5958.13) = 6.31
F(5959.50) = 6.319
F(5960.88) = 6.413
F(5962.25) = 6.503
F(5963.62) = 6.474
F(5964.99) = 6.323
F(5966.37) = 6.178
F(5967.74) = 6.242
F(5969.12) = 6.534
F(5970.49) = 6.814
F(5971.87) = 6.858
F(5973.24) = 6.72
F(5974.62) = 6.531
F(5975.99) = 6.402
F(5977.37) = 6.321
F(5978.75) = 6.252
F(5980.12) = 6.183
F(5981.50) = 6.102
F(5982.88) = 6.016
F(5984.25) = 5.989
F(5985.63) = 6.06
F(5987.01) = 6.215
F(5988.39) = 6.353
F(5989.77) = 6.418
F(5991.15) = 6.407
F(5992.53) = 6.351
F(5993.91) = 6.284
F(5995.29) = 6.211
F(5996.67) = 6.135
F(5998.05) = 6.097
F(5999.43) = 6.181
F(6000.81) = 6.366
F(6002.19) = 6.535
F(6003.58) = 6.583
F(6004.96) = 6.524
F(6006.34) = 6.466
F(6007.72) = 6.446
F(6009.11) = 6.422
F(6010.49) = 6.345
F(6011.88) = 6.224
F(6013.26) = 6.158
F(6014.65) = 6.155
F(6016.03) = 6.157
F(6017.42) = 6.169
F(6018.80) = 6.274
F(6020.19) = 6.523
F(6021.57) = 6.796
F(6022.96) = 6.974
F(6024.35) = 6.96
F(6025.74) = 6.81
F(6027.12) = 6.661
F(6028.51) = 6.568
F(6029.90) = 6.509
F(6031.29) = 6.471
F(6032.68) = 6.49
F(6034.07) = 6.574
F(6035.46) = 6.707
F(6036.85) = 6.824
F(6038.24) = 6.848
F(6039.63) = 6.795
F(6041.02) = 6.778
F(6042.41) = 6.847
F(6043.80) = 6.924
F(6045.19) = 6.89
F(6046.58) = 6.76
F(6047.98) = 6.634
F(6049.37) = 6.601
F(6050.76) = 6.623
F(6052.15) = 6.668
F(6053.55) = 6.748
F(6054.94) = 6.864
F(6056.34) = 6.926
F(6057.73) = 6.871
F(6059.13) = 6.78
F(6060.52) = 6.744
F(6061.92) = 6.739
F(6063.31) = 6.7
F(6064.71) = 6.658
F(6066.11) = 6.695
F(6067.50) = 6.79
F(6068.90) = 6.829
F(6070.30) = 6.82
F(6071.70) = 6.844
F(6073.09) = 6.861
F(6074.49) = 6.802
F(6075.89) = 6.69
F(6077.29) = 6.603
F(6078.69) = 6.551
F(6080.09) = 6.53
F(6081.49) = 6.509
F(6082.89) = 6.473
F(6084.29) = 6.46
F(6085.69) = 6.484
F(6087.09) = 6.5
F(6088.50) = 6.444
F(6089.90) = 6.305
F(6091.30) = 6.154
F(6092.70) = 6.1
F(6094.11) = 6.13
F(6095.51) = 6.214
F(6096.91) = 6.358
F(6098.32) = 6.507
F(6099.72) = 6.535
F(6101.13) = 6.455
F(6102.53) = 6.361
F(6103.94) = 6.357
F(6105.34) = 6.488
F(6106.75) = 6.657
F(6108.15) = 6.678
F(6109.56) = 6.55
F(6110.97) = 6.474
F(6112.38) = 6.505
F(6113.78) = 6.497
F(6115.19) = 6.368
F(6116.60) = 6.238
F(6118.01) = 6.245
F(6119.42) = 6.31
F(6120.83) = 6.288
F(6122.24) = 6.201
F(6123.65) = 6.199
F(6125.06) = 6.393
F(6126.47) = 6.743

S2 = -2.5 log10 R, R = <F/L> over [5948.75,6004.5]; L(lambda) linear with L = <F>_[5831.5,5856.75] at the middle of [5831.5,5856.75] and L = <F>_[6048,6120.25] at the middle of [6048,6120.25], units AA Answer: 0.05 mag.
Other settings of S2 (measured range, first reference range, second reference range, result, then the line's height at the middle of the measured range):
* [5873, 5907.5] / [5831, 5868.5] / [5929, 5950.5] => 0.124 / 6.37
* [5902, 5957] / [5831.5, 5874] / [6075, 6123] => 0.073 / 6.57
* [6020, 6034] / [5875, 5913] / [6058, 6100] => -0.061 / 6.31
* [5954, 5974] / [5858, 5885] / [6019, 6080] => 0.027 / 6.59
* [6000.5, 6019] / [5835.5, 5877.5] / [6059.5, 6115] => 0.034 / 6.55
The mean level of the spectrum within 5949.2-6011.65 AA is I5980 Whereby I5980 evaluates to 6.32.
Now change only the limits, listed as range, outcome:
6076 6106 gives 6.41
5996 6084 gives 6.61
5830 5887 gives 6.55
